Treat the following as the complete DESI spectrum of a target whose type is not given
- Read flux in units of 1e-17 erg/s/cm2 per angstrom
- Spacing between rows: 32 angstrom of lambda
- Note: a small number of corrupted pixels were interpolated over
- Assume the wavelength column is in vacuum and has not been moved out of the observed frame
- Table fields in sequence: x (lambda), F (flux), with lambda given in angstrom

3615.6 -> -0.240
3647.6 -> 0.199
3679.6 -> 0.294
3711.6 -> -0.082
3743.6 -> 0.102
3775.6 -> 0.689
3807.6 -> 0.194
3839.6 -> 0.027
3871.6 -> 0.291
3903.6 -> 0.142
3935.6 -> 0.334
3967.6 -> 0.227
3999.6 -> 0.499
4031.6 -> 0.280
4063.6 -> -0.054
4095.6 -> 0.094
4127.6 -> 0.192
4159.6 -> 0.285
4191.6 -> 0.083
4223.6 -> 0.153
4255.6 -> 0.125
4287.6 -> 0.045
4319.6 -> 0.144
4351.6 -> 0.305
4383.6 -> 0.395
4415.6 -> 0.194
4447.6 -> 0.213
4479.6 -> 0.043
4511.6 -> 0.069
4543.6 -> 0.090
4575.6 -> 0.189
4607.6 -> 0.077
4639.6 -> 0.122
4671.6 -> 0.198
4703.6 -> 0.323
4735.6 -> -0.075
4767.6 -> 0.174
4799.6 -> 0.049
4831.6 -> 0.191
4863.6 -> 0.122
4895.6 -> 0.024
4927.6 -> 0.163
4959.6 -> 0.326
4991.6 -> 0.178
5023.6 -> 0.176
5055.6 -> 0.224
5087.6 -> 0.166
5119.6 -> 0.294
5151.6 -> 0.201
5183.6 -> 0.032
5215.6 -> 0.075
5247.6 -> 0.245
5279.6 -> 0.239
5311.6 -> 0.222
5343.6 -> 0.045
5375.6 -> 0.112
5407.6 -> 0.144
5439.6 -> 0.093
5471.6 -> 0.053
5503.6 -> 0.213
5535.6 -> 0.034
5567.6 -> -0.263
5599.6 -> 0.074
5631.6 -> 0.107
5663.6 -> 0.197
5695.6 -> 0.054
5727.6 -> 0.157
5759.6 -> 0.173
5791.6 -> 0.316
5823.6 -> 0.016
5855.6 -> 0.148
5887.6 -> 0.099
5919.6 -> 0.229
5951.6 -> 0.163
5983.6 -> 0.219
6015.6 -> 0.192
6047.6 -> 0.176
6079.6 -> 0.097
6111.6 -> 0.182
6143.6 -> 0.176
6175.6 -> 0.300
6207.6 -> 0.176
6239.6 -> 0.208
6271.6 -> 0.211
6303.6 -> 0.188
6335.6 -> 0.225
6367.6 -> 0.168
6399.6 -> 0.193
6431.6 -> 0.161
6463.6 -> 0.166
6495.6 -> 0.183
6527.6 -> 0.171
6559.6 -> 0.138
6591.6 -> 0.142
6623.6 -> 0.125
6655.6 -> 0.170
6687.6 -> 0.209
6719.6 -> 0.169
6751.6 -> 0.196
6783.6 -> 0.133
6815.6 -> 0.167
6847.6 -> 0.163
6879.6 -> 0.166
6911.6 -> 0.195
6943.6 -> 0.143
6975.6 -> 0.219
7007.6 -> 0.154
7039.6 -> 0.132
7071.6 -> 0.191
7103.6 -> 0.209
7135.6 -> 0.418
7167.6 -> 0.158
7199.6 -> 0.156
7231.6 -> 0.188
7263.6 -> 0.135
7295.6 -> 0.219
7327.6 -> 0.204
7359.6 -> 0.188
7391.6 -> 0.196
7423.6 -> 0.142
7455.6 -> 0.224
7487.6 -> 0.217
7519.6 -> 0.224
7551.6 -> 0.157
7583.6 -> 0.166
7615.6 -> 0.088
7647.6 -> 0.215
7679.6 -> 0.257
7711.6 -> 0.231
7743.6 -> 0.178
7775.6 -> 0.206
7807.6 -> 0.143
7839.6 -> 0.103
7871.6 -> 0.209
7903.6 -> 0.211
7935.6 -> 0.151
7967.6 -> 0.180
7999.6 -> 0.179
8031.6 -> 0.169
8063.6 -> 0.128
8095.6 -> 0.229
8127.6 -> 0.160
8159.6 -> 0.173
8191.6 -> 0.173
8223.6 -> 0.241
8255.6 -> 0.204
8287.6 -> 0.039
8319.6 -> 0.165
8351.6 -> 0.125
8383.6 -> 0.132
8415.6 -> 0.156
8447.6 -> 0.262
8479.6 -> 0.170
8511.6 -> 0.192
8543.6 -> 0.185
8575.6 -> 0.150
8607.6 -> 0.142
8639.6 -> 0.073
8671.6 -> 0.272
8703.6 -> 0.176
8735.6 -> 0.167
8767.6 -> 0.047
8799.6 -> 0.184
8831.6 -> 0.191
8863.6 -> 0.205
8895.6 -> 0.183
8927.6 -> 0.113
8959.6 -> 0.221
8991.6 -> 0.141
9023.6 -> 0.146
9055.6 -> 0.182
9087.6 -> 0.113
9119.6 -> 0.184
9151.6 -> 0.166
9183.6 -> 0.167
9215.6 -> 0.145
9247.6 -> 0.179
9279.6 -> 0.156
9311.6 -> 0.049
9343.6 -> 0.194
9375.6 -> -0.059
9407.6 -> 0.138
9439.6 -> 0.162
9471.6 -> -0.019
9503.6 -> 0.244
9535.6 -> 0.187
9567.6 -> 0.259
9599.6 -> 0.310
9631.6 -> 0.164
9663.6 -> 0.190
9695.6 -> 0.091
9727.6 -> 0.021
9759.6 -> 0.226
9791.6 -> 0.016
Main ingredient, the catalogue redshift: 0.92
